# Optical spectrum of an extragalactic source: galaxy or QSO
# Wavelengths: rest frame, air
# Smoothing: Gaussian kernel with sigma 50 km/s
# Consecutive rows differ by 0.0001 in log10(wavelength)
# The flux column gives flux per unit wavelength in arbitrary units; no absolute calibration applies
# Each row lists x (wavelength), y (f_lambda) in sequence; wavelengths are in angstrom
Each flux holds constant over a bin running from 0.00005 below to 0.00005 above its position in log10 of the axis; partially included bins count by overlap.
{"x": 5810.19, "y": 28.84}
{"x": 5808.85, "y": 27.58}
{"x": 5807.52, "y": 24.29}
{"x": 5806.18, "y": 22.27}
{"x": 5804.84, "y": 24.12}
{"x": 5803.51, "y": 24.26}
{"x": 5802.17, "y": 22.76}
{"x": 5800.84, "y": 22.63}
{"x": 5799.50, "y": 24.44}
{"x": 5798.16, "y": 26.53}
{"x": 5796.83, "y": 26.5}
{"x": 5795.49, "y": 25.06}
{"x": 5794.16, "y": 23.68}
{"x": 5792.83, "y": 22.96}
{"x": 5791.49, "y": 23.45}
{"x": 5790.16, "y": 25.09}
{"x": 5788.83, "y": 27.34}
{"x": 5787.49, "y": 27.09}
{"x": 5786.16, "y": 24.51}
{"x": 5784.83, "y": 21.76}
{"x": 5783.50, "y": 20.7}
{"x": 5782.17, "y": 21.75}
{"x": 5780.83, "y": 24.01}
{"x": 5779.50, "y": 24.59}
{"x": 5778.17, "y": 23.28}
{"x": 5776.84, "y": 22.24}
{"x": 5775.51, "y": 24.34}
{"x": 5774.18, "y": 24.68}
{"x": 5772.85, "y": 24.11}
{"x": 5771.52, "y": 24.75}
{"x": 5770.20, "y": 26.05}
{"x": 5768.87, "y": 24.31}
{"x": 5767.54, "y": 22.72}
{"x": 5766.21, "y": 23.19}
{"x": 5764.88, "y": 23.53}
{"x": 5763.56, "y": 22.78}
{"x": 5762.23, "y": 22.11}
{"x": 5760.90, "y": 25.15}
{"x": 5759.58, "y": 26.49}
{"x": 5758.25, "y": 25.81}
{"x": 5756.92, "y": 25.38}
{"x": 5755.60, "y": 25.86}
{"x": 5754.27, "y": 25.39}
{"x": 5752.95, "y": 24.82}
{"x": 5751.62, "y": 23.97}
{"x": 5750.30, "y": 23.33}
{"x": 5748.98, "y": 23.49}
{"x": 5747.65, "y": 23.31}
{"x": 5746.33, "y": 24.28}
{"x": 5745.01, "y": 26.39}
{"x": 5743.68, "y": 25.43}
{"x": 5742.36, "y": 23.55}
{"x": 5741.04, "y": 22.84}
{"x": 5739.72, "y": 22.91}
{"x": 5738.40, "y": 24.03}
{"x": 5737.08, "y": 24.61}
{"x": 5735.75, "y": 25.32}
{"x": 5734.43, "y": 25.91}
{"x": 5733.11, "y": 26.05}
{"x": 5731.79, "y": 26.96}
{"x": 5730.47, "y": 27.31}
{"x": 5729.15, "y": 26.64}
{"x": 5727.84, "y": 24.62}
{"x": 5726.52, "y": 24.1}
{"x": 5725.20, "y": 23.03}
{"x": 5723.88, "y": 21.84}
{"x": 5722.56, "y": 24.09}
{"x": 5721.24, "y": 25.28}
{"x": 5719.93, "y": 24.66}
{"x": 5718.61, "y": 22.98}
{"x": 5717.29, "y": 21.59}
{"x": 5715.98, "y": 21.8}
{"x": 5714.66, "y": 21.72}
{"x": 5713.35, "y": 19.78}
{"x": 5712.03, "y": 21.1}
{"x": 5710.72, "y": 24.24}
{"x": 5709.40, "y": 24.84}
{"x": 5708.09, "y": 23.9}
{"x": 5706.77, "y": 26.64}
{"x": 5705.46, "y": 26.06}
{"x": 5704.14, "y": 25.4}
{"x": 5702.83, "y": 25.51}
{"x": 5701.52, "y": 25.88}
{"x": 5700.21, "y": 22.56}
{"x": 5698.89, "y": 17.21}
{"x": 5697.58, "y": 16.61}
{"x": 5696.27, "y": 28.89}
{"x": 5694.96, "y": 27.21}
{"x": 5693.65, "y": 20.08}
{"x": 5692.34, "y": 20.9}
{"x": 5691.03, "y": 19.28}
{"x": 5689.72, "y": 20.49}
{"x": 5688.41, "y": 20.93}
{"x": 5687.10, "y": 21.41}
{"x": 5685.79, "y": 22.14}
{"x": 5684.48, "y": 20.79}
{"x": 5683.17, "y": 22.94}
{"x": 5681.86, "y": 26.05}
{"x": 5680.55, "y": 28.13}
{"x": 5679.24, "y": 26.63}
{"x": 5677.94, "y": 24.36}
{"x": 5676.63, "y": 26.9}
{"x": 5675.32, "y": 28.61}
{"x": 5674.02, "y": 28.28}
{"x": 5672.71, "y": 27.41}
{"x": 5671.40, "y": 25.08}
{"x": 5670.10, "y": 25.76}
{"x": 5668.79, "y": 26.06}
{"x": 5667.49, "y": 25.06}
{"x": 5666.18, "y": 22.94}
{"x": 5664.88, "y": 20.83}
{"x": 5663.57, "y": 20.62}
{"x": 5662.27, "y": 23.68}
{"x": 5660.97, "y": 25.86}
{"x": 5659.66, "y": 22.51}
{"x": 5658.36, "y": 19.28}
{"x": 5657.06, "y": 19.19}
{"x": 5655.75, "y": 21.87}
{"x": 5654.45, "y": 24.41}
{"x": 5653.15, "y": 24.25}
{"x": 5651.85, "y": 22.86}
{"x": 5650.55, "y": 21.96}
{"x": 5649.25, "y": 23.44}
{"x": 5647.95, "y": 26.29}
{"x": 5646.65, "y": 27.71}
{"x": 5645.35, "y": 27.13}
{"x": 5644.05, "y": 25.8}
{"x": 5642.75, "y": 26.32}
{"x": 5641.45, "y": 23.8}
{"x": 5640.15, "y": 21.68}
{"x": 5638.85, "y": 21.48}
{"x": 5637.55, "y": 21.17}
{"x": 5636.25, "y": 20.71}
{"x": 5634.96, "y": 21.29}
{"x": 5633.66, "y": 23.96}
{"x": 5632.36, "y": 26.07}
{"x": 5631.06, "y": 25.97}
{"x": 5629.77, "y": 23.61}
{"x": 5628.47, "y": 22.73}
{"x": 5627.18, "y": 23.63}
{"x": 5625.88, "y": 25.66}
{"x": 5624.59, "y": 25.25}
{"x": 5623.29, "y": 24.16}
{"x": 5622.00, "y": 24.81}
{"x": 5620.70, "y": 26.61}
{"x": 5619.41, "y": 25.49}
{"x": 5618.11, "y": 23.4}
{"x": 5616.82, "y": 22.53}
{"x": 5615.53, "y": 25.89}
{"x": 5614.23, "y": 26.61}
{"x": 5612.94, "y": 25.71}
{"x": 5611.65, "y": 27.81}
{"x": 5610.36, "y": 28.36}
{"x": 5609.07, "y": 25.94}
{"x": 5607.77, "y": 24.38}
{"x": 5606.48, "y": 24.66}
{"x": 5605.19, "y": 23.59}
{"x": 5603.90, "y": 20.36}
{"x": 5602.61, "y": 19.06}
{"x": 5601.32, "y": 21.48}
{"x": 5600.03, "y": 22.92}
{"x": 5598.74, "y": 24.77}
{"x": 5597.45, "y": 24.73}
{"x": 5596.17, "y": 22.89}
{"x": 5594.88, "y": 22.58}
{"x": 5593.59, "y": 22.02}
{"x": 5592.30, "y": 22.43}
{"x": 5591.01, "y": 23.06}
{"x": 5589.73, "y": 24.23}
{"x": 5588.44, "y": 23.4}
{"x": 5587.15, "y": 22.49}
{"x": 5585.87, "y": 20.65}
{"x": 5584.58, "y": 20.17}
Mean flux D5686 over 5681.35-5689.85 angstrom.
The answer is 22.1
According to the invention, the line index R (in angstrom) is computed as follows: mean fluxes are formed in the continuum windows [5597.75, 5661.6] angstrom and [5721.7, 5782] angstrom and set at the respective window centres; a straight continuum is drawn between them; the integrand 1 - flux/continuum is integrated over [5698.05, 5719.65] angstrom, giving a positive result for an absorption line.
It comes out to 1.0 angstrom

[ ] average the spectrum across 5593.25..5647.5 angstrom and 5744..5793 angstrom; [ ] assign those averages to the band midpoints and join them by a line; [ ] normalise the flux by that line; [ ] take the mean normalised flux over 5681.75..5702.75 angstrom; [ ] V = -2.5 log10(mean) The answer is 0.10 mag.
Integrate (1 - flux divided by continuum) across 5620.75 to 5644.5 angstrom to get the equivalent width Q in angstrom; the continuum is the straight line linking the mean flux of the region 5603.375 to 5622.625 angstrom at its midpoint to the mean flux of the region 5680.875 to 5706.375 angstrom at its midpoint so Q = 0.67 angstrom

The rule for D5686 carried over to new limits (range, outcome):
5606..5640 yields 24.5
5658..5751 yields 23.9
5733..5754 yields 24.4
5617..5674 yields 23.9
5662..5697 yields 24.1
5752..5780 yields 24.4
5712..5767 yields 24.2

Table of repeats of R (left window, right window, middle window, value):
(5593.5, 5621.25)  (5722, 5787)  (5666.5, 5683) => -1.4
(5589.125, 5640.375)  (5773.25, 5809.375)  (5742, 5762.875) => -0.5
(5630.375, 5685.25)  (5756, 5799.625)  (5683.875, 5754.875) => 1.8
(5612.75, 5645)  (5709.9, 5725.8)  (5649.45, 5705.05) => -0.3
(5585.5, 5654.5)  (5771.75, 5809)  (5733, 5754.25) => -0.3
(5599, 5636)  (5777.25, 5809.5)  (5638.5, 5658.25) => 0.4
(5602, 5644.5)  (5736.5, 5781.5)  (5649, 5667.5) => 1.3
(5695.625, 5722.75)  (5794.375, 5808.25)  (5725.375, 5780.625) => -1.7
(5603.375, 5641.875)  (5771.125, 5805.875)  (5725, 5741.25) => -0.6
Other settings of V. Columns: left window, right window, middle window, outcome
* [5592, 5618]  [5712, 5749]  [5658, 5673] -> 0.011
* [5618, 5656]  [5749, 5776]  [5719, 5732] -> -0.018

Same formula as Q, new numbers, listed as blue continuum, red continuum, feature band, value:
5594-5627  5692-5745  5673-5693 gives 0.1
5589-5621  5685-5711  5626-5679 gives -1.3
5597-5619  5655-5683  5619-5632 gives -0.3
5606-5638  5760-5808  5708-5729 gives 1.0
